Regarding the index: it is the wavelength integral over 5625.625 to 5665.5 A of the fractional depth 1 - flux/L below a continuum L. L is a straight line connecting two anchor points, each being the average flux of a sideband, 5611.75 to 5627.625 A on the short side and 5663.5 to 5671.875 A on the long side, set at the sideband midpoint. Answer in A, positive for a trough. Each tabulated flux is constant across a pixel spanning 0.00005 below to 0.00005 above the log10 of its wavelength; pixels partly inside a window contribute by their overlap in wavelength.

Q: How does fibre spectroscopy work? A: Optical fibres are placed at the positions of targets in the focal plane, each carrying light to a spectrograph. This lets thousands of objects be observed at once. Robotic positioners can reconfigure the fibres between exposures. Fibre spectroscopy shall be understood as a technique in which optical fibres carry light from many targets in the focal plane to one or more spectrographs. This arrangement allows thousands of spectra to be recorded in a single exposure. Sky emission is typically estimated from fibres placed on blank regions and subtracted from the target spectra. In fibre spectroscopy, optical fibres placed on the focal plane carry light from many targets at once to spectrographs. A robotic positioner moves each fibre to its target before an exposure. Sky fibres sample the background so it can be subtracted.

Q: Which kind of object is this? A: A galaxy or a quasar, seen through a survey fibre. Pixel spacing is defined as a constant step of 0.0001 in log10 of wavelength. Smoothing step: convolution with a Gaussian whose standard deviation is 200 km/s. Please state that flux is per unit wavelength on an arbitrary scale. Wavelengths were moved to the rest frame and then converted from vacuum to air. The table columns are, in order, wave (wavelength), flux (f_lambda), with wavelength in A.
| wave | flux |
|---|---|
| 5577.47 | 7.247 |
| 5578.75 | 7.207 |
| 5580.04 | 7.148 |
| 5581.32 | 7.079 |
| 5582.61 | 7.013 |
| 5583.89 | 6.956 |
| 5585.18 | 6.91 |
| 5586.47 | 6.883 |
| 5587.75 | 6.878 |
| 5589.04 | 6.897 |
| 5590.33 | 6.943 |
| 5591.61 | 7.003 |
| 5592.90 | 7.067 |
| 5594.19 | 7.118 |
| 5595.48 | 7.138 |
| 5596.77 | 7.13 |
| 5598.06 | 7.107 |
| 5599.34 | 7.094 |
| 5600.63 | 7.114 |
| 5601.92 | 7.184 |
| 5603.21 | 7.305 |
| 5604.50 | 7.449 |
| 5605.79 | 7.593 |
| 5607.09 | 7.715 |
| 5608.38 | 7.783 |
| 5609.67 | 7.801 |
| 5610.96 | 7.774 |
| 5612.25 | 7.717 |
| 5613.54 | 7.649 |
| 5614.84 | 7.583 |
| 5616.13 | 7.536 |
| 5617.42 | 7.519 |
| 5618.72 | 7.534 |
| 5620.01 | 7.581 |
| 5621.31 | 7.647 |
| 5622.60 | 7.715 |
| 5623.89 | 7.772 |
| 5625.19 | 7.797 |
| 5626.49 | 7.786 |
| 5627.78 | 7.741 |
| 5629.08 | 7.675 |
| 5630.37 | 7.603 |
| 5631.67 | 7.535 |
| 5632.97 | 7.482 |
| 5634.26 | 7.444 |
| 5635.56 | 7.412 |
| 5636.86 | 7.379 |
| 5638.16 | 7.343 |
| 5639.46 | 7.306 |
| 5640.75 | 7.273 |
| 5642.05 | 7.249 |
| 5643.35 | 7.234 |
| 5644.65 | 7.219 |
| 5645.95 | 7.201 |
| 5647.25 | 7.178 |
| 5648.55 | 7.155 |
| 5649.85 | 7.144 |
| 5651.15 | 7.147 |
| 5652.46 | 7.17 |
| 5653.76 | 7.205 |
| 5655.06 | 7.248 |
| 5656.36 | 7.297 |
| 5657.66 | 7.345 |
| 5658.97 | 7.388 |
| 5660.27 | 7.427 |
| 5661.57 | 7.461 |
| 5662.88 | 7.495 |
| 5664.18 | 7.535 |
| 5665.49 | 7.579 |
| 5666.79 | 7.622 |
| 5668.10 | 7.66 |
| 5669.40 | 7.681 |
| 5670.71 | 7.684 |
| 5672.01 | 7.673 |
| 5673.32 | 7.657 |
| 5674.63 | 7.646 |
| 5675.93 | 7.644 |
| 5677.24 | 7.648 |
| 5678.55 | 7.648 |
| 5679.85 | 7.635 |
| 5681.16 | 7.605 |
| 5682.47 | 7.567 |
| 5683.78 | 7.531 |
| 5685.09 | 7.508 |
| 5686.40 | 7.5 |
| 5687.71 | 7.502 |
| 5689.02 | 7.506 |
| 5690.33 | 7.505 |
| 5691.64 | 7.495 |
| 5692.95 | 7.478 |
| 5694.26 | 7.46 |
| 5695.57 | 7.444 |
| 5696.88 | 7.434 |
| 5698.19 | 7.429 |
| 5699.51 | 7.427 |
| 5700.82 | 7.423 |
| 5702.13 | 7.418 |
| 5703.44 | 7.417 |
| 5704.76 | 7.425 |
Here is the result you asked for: 1.4 A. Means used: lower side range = 7.65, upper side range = 7.63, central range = 7.37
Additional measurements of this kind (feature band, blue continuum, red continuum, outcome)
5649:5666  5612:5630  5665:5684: 0.7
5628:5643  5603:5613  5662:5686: 0.4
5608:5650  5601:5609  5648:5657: -1.0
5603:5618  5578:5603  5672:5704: -1.0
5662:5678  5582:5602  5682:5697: -0.5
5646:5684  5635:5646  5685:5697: -0.4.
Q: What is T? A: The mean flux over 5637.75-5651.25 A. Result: 7.23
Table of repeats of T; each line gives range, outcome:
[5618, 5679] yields 7.47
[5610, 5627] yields 7.66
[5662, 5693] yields 7.58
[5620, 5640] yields 7.58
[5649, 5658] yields 7.22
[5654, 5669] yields 7.46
